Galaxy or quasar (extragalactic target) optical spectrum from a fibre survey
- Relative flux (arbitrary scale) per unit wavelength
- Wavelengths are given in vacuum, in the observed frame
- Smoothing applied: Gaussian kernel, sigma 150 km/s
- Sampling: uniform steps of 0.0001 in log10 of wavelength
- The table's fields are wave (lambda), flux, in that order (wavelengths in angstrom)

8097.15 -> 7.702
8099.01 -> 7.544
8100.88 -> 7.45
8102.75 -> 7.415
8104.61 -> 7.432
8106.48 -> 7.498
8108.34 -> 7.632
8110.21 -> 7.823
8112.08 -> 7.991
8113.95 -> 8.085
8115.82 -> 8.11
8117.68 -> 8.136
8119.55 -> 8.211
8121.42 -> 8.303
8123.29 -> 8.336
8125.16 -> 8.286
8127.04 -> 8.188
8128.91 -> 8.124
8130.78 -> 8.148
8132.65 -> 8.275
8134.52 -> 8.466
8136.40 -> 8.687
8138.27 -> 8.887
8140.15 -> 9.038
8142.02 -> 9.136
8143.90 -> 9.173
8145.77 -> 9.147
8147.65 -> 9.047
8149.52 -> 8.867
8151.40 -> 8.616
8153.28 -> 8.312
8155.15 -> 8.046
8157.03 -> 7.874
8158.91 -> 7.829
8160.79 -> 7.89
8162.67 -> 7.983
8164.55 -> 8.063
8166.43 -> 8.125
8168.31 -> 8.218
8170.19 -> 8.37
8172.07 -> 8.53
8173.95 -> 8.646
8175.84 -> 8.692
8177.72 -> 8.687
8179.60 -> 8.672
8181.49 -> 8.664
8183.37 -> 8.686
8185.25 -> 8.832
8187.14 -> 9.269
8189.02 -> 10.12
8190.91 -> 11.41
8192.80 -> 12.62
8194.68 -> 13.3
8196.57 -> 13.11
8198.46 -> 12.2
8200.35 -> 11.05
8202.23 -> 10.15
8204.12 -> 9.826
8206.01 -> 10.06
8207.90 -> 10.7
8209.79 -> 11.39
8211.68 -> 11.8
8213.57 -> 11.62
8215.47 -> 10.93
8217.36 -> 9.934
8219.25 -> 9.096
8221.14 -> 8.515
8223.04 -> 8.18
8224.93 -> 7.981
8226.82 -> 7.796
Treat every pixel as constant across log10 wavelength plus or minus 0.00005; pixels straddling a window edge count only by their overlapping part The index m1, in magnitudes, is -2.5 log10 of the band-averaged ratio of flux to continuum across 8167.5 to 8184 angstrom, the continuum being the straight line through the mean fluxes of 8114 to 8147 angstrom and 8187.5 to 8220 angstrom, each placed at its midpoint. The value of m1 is 0.18 mag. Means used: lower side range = 8.5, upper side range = 11.1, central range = 8.57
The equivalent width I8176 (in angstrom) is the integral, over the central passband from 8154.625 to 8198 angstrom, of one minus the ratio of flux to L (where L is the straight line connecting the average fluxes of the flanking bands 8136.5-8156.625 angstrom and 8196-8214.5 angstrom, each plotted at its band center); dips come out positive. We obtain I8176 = 3.4 angstrom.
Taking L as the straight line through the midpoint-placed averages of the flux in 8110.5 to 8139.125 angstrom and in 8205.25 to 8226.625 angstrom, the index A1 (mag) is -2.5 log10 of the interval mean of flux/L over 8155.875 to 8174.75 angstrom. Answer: 0.110 mag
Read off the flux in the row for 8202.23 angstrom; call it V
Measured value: 10.15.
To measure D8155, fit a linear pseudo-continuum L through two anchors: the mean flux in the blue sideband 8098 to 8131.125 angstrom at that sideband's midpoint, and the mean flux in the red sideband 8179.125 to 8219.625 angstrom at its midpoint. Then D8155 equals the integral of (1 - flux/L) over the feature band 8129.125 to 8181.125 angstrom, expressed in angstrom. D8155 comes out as 3.99 angstrom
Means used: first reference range 7.92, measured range 8.49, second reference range 10.7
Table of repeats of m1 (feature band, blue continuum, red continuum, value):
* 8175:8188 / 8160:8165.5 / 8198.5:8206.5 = 0.05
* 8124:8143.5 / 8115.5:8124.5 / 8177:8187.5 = -0.02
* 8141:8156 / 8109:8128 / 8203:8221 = 0.01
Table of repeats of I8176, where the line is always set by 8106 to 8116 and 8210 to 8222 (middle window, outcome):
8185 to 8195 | -1.2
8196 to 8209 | -1.2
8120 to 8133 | 0.0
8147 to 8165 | 1.4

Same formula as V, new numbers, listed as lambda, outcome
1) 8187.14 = 9.269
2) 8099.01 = 7.544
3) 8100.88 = 7.45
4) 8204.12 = 9.826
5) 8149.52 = 8.867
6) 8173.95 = 8.646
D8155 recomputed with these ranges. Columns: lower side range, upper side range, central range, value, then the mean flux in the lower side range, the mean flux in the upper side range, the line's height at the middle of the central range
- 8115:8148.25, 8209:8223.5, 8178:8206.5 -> -2.15 angstrom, 8.54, 10.2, 9.75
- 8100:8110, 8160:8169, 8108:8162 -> -4.09 angstrom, 7.51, 8.05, 7.78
